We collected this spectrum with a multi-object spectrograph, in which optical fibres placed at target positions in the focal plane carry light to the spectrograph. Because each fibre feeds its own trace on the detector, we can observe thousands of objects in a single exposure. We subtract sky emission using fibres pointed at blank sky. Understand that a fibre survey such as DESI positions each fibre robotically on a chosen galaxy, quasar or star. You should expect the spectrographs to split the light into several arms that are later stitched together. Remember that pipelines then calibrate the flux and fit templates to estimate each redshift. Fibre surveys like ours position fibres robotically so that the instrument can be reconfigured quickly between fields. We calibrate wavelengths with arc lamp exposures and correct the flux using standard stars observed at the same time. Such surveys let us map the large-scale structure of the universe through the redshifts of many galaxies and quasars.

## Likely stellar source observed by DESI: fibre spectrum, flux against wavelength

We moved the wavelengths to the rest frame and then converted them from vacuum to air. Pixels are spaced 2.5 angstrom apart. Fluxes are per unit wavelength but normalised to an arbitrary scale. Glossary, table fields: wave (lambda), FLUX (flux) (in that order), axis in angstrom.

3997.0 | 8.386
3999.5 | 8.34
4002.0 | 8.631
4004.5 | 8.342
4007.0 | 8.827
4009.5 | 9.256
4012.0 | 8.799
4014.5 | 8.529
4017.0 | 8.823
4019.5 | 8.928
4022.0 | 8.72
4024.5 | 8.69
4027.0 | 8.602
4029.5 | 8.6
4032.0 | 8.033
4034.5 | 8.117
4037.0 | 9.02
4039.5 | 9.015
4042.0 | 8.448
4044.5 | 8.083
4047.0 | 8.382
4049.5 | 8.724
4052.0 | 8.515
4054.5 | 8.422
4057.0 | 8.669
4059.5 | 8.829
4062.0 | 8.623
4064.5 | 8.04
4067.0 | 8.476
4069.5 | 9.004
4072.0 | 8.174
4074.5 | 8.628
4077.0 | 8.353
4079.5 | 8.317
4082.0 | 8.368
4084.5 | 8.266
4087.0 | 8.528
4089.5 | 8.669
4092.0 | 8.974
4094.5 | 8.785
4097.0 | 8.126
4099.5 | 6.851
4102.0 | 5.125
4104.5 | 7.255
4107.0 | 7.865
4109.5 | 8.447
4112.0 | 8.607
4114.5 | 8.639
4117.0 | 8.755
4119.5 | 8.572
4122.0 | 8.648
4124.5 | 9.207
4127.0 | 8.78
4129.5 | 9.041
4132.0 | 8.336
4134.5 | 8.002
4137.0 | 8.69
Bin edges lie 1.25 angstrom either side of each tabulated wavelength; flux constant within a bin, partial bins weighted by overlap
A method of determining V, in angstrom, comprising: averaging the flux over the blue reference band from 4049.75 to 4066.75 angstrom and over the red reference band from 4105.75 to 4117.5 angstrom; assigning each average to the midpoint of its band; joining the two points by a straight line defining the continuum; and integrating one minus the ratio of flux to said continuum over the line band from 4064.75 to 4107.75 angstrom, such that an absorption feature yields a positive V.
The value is 1.92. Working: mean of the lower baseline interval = 8.53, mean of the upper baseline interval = 8.44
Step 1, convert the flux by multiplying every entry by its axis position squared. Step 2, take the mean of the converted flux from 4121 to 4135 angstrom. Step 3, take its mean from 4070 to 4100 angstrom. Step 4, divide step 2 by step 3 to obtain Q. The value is 1.06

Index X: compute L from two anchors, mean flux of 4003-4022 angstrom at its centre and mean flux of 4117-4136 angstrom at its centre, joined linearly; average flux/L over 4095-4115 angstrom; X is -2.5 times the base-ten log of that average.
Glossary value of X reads 0.14 mag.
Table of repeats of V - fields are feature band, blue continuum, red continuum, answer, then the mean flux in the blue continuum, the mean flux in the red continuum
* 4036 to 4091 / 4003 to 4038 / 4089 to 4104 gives -2.9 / 8.66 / 7.68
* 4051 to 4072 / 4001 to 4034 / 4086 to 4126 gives -0.3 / 8.66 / 8.19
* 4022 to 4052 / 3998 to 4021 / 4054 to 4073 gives 0.3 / 8.72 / 8.54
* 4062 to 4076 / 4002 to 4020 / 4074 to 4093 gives 0.1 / 8.77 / 8.5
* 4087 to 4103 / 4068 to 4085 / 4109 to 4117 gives 1.3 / 8.45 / 8.61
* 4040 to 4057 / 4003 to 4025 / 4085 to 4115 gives 0.0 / 8.77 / 7.98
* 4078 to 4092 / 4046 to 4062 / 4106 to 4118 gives 0.1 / 8.6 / 8.47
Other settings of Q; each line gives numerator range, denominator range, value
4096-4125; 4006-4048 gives 0.96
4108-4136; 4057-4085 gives 1.04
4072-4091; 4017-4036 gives 1.01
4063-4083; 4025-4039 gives 1.01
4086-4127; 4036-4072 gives 0.98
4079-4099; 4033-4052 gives 1.01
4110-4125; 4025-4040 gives 1.06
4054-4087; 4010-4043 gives 1.00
